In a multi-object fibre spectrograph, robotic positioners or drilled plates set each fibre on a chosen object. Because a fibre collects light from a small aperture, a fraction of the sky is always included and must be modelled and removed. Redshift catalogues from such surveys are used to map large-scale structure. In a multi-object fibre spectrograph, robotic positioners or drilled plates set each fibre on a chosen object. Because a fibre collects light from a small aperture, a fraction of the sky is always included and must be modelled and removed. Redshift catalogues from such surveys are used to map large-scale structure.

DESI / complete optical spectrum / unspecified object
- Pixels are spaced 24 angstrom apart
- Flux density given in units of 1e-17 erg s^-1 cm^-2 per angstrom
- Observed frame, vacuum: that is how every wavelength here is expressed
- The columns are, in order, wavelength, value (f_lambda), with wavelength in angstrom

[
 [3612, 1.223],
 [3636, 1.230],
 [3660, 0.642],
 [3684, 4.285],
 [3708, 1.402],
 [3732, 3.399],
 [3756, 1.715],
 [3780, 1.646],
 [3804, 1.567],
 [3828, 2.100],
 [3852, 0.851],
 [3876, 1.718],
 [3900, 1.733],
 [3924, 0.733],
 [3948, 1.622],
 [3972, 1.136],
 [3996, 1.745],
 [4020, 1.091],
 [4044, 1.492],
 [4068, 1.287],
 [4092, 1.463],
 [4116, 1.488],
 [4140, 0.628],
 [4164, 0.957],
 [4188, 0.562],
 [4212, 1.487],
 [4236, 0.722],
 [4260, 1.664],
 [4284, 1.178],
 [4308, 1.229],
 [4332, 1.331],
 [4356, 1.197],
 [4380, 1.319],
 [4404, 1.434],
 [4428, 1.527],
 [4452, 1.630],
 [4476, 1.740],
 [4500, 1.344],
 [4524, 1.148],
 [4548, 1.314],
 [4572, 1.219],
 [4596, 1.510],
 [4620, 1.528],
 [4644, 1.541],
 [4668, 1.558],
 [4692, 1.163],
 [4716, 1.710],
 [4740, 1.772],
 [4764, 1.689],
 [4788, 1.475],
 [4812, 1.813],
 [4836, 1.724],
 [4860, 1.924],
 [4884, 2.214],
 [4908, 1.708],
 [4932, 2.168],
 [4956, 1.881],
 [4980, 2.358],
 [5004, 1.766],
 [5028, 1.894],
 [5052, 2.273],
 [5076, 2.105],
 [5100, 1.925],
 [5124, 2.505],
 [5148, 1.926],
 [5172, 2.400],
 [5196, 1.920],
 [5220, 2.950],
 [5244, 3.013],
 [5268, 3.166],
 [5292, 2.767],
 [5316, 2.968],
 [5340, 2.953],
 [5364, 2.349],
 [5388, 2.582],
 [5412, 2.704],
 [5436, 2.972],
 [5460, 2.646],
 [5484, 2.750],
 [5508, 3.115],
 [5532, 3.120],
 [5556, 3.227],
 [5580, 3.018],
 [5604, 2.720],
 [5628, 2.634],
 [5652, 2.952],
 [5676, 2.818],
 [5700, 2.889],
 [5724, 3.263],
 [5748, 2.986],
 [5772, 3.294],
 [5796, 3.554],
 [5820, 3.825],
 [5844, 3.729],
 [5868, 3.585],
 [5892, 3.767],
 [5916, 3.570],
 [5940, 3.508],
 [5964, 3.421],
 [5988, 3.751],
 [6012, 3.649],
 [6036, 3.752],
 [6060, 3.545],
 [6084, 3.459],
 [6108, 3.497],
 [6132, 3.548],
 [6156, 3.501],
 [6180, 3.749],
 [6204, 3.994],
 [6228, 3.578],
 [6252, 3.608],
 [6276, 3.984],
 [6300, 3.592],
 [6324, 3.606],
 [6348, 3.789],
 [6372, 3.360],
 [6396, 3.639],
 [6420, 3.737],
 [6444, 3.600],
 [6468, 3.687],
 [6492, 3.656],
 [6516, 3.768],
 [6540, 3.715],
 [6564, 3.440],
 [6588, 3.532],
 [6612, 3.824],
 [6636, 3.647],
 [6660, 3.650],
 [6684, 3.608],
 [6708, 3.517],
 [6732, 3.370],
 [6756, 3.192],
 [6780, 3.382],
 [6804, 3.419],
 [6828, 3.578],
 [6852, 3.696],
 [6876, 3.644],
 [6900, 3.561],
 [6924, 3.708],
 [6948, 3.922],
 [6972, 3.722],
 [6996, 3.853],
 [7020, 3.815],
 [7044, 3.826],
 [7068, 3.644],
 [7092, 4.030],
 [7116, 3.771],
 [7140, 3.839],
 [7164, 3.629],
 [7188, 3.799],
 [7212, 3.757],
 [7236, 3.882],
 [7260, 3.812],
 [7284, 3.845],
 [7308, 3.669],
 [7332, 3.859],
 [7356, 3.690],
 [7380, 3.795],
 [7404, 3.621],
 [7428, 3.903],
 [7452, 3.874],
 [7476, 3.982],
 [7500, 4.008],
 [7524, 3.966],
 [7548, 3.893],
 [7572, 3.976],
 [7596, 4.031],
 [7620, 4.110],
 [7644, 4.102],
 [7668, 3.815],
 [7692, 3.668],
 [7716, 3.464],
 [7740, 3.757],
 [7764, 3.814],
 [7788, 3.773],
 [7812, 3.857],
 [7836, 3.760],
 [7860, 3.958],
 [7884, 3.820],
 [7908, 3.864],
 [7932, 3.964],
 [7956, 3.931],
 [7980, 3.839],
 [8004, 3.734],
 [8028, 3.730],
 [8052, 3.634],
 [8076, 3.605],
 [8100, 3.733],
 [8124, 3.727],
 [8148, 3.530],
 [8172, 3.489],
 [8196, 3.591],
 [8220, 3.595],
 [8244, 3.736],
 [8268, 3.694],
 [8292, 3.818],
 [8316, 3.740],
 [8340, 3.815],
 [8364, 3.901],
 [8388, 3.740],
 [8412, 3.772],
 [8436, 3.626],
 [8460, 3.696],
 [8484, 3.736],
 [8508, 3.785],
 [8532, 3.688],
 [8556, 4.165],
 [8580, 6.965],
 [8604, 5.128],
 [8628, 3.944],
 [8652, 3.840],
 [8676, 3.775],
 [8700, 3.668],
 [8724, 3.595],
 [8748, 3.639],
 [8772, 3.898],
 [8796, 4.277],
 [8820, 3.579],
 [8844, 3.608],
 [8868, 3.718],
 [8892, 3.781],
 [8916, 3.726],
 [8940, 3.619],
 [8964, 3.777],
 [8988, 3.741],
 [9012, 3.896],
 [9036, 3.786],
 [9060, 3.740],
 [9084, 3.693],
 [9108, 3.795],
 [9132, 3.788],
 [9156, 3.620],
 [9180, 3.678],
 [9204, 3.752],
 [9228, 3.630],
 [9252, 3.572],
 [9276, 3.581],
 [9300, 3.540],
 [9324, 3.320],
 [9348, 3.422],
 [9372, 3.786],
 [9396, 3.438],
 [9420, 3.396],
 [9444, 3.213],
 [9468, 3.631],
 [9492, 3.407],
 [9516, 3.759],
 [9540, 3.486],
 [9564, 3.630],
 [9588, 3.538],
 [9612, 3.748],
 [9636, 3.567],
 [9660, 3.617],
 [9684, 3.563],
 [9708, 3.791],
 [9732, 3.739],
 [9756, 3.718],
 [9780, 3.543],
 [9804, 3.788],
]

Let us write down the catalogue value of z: 0.31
